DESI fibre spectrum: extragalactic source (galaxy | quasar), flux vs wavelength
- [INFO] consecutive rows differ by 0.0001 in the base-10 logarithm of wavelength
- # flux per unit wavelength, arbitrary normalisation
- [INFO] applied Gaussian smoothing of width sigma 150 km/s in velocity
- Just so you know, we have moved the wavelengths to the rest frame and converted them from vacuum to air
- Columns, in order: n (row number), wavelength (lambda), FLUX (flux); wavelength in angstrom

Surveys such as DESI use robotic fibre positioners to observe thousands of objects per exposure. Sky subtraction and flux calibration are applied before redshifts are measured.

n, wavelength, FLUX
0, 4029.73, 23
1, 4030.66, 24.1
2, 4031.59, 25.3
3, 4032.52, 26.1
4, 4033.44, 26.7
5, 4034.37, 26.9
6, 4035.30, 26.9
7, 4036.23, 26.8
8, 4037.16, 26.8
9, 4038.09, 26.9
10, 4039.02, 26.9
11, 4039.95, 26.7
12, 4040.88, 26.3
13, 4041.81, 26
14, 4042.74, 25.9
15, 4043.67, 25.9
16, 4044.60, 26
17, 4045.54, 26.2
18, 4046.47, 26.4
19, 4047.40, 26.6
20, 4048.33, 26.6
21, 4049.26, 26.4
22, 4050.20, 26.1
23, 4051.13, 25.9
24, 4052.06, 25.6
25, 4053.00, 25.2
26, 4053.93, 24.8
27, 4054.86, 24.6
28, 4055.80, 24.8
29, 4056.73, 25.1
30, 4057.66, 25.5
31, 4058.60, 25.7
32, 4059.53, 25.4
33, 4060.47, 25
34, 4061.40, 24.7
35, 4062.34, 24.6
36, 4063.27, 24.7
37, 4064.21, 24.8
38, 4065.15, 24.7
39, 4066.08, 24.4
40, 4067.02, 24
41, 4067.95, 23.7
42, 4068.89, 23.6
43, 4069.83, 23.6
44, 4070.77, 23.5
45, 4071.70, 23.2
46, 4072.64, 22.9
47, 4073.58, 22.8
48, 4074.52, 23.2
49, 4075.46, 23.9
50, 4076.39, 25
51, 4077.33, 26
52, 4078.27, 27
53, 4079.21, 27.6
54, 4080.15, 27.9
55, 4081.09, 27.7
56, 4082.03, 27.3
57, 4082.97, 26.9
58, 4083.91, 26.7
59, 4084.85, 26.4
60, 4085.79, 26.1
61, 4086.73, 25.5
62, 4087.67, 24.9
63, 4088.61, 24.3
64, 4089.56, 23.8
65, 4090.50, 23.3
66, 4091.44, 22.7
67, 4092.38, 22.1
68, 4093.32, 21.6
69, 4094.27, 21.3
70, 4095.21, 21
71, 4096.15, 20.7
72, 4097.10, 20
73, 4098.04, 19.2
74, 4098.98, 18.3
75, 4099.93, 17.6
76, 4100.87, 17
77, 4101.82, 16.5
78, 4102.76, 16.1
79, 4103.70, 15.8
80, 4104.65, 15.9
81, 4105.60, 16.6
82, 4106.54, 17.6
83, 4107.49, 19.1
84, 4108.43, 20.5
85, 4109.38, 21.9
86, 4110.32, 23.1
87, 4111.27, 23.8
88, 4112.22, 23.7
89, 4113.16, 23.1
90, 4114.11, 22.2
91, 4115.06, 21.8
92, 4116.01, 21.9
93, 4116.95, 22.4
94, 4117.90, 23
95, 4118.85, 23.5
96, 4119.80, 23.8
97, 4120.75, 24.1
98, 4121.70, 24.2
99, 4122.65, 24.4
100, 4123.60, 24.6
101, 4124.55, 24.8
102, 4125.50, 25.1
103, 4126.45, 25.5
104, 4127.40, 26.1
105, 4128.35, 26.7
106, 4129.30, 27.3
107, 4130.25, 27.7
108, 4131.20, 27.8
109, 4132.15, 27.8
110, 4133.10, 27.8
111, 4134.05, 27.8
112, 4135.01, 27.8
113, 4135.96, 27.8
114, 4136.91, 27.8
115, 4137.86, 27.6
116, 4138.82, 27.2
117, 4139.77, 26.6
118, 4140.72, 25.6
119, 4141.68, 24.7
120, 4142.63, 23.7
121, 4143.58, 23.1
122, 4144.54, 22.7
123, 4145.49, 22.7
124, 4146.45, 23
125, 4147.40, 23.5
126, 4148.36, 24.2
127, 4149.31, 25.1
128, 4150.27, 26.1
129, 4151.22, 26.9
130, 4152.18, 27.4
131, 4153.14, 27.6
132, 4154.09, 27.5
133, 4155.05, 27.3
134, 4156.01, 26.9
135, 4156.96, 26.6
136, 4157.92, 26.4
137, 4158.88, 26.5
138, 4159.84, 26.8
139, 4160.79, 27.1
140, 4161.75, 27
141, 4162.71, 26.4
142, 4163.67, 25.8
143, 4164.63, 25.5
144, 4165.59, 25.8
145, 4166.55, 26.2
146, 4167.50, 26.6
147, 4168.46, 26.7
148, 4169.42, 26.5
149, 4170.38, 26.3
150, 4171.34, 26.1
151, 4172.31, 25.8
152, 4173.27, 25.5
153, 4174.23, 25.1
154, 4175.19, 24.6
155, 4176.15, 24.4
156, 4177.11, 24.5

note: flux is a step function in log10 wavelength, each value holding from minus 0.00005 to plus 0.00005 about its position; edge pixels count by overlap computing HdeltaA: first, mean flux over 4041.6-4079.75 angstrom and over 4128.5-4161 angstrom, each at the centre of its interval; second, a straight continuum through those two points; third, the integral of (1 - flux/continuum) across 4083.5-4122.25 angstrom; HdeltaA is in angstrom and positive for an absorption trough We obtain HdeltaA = 6.2 angstrom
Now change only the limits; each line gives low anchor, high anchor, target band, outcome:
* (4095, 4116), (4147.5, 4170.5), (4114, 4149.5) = -3.4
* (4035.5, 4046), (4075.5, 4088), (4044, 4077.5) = 2.0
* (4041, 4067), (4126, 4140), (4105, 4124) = 3.3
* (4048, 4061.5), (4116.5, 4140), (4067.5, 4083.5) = 0.3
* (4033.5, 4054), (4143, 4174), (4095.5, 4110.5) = 4.4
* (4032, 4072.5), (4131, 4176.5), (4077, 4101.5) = 2.1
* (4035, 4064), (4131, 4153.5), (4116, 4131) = 0.6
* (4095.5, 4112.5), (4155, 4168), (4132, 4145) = -1.5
